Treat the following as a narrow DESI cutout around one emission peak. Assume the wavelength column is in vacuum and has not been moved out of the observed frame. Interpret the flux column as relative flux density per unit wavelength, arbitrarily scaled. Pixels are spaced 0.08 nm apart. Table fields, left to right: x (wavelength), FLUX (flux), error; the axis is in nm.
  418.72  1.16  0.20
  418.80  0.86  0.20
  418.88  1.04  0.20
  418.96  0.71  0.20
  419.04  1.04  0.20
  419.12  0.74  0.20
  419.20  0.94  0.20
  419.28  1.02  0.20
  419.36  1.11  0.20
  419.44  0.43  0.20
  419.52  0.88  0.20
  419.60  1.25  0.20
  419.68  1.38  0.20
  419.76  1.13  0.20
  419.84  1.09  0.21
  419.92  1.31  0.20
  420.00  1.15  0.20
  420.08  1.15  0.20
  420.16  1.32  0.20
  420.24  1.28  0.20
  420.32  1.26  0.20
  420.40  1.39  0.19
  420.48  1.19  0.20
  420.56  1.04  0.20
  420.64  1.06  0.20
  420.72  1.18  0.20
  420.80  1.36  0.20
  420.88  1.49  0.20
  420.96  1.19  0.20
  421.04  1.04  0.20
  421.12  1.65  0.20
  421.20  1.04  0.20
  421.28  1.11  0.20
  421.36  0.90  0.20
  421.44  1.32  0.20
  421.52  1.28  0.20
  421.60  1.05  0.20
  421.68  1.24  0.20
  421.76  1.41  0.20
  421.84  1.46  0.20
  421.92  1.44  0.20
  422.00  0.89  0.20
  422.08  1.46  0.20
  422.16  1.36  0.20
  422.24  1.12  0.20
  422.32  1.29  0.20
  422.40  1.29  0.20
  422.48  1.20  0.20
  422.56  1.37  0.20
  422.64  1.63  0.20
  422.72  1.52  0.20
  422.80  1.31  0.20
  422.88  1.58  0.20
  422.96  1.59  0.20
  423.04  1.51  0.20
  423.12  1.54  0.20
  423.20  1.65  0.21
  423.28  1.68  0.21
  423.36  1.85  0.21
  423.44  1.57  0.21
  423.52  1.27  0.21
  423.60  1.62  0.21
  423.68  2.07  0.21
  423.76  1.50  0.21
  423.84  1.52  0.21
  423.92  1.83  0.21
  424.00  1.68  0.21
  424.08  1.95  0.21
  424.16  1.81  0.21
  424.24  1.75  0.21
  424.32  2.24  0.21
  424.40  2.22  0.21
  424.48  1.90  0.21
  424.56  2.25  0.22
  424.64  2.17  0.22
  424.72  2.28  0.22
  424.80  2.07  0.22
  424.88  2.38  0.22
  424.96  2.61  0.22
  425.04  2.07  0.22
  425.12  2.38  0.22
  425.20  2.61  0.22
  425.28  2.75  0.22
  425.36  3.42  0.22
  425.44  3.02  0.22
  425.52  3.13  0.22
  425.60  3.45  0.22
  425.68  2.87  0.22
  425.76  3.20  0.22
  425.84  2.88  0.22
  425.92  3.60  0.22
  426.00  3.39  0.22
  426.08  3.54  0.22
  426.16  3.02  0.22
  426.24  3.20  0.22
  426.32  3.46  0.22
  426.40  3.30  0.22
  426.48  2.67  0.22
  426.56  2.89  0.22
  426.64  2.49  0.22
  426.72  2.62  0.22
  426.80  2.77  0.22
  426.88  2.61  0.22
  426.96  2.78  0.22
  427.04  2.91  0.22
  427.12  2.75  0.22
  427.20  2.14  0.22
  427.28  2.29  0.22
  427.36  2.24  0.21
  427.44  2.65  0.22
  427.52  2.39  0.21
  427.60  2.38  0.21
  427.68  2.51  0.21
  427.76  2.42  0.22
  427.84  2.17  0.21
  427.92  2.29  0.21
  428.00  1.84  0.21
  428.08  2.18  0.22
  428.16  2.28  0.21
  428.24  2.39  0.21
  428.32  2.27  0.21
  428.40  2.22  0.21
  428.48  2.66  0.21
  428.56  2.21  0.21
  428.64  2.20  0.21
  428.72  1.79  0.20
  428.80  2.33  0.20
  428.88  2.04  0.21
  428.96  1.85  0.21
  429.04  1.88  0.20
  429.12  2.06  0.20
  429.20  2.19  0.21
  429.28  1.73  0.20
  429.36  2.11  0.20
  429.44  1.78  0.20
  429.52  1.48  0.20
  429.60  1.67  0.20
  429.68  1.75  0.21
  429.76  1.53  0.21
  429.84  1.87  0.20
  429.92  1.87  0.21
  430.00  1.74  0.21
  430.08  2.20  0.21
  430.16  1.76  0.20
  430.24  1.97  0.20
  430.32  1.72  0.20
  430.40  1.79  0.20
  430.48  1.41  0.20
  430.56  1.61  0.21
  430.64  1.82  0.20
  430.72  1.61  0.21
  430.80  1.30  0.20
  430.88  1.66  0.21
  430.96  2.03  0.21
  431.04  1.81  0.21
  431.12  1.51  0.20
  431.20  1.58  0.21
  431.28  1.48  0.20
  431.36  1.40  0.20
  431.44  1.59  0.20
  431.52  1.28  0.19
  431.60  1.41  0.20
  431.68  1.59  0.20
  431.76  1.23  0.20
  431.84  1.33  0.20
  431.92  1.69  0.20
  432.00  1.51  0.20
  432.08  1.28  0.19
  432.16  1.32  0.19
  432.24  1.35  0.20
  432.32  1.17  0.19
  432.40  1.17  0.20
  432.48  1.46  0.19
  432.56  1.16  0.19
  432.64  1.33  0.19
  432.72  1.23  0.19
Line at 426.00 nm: C IV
